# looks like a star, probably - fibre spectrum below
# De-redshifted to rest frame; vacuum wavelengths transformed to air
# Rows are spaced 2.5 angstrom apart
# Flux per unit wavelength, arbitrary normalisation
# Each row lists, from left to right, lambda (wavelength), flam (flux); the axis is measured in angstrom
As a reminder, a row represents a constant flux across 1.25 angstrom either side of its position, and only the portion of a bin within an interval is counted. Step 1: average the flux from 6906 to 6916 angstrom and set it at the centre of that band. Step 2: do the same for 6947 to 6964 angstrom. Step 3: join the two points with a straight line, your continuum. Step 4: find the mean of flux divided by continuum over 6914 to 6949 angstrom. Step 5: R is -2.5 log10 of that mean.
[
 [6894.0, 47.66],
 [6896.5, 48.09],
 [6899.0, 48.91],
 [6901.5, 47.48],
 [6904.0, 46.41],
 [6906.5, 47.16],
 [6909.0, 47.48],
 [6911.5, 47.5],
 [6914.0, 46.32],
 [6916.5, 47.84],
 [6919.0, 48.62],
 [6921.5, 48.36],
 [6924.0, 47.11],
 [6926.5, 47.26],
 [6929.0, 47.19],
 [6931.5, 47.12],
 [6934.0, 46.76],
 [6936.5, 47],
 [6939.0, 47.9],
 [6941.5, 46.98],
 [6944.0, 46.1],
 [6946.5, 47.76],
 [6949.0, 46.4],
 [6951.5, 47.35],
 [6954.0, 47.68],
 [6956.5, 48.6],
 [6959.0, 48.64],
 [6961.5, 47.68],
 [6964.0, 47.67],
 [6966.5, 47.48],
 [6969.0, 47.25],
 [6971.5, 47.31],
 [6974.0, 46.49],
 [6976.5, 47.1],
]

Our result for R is 0.003 mag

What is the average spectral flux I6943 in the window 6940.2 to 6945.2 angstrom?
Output 46.6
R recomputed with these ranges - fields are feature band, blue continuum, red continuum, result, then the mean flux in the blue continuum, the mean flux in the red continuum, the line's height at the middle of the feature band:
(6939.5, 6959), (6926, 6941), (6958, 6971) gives 0.00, 47.2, 47.7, 47.5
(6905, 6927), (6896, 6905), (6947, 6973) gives 0.00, 47.7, 47.6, 47.7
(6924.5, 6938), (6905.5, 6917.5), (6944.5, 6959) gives 0.01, 47.2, 47.6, 47.4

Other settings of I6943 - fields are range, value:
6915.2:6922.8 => 48.3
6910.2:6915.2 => 46.9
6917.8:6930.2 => 47.7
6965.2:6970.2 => 47.4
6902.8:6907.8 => 46.8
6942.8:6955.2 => 47.1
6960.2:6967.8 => 47.6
